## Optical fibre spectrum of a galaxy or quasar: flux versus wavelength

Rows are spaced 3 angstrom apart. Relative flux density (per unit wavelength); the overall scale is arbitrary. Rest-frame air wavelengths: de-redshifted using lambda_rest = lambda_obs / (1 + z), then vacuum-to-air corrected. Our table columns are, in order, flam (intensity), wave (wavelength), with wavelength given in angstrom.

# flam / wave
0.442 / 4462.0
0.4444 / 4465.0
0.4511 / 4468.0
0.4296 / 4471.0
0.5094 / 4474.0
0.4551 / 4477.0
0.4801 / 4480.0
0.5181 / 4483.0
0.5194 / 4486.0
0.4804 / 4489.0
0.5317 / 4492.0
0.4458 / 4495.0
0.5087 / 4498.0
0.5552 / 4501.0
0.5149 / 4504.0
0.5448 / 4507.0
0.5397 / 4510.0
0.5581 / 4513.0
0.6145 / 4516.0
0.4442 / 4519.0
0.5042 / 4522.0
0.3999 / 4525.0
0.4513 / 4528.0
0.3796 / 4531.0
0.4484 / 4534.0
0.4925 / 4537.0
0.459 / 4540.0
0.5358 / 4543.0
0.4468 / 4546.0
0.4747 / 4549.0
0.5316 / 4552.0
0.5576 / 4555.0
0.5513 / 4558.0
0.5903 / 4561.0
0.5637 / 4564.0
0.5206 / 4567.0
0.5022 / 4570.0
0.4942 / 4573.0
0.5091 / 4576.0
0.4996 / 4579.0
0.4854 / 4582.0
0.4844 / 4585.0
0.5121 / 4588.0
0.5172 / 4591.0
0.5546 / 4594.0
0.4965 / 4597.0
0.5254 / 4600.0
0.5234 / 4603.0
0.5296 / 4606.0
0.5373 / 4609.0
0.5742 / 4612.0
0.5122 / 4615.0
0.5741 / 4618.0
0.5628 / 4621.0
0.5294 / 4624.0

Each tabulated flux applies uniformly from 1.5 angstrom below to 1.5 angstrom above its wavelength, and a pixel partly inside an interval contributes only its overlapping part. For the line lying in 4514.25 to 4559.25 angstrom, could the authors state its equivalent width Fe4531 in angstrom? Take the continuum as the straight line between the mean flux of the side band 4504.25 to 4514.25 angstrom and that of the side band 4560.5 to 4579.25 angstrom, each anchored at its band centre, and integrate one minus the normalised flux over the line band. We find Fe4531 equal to 4.1 angstrom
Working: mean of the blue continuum 0.543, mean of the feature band 0.486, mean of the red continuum 0.524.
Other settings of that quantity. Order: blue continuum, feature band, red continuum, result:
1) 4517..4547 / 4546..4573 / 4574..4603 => -2.5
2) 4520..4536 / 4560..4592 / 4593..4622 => -1.1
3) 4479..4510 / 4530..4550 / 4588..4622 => 2.2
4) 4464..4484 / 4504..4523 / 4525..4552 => -2.8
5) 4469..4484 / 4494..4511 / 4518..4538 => -2.2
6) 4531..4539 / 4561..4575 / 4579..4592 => -1.3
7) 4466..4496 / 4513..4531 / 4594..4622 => 0.7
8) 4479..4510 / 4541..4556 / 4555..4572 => 0.9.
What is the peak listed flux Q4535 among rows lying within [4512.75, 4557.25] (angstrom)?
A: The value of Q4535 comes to 0.6145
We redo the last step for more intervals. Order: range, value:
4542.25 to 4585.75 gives 0.5903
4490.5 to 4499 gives 0.5317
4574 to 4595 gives 0.5546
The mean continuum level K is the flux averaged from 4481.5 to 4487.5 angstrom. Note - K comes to 0.519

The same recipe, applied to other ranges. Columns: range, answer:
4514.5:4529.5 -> 0.483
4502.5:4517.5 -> 0.554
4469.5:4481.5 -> 0.469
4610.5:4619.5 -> 0.554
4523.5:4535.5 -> 0.42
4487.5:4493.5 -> 0.506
